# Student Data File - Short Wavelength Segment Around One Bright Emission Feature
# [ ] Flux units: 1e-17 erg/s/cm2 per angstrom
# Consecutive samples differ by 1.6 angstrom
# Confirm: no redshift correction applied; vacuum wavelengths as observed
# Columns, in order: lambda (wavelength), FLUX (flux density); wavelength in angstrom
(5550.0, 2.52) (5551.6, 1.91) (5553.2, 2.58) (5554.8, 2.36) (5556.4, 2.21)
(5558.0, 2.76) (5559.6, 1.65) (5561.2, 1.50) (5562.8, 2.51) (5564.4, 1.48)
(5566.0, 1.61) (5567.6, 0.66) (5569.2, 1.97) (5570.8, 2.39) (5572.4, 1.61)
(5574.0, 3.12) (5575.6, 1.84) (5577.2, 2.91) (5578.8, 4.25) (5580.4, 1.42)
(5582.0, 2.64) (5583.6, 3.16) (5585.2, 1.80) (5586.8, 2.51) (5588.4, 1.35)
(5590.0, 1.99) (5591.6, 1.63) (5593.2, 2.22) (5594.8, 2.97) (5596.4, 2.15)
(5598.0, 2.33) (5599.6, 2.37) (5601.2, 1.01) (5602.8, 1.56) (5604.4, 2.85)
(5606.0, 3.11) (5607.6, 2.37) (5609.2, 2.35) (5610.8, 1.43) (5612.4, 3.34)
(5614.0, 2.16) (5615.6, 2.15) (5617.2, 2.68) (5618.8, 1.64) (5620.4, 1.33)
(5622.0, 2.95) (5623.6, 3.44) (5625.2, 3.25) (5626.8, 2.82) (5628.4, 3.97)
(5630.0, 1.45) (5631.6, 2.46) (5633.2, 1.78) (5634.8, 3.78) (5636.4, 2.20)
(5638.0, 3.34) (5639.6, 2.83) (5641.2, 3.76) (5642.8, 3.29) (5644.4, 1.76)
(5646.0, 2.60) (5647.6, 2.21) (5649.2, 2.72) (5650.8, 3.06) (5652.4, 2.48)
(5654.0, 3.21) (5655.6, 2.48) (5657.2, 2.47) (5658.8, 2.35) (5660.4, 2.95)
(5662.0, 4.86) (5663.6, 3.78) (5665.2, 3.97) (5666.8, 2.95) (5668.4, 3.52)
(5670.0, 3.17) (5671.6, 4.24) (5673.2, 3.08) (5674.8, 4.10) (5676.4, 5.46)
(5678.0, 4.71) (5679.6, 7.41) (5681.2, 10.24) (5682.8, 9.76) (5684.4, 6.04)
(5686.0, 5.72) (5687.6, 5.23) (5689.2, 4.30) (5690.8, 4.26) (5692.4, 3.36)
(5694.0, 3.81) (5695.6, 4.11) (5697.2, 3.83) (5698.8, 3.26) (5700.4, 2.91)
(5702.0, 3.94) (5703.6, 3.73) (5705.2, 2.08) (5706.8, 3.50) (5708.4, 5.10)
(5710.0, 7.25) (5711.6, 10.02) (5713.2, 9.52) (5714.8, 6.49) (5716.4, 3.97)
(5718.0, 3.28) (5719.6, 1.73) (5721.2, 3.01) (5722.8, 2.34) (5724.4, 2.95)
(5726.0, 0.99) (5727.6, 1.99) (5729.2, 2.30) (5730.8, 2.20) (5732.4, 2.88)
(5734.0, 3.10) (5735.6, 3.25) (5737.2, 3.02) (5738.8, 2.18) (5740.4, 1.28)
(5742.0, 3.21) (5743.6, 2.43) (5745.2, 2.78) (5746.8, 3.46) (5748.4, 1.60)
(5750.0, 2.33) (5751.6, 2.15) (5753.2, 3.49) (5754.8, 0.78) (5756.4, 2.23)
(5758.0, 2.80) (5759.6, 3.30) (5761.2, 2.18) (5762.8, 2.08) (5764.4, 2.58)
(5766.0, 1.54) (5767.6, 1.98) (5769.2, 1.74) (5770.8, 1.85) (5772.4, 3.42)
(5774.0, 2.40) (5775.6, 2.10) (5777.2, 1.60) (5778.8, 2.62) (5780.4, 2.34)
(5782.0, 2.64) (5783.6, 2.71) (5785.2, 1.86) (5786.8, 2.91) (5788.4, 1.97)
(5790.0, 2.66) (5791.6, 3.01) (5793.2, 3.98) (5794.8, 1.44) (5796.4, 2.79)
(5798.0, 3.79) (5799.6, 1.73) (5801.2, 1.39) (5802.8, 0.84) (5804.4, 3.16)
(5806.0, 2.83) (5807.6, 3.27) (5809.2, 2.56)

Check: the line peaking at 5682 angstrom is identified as H-gamma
